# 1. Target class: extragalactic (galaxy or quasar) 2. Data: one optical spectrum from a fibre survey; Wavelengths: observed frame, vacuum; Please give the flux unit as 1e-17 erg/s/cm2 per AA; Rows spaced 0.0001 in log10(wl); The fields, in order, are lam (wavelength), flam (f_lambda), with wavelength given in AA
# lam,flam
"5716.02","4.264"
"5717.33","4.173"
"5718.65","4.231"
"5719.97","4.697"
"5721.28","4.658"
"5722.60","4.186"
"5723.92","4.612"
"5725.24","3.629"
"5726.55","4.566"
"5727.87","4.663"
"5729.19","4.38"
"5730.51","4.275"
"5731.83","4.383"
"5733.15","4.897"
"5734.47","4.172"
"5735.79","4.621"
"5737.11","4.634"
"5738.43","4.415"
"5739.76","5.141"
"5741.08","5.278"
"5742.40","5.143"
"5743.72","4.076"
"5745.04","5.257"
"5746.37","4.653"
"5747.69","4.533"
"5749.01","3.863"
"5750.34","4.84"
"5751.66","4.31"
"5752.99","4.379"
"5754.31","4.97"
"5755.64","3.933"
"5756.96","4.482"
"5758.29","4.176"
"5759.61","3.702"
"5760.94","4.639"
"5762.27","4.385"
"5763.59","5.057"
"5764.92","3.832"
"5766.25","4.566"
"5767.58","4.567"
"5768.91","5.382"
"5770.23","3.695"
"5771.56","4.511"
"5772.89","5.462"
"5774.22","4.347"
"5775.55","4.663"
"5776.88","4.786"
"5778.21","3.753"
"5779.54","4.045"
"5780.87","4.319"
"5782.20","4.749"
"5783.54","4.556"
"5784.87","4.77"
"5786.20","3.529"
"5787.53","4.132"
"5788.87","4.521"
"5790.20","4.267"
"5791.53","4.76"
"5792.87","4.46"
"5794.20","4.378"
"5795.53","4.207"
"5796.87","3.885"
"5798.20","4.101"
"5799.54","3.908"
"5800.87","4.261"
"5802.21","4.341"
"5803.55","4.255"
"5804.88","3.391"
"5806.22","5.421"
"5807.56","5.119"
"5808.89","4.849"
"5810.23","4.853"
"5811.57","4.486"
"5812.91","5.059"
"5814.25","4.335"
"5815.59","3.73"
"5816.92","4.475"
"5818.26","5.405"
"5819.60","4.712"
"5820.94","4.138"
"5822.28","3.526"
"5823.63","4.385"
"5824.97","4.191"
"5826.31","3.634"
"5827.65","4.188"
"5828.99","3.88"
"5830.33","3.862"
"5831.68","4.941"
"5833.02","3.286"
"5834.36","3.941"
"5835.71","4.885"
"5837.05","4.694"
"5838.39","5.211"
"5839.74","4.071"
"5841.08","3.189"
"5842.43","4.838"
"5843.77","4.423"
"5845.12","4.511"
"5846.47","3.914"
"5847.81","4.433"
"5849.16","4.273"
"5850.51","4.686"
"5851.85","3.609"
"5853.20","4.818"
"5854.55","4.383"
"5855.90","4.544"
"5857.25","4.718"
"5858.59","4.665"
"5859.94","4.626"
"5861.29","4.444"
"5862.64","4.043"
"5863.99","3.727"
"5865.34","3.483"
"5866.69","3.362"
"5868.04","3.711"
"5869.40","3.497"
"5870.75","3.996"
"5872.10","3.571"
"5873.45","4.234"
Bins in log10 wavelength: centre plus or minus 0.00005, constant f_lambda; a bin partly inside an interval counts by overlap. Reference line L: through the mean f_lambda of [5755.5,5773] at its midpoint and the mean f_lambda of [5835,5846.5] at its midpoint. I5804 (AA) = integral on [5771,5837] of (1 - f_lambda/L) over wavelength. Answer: 1.1 AA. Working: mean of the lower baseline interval 4.44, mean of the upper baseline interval 4.44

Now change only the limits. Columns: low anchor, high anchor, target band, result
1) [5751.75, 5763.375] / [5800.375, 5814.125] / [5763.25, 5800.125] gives 0.6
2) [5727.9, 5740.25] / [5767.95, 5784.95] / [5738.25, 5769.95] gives -0.1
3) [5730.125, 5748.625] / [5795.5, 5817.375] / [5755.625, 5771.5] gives 0.6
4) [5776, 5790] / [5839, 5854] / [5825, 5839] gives 0.1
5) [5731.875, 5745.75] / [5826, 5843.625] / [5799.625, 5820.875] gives -0.9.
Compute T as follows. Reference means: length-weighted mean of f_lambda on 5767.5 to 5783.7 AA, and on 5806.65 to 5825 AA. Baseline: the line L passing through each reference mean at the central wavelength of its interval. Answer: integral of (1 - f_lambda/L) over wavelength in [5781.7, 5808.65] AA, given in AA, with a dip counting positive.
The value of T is 1.0 AA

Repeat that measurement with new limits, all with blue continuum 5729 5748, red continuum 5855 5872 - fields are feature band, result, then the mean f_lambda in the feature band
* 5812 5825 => -0.4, 4.41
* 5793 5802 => 0.5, 4.16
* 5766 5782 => -0.1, 4.51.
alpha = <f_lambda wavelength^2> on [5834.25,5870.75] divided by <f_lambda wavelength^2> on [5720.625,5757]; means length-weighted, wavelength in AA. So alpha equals 0.97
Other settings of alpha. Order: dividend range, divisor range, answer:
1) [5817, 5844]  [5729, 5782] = 0.97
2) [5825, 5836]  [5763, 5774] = 0.90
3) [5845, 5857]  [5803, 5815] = 0.95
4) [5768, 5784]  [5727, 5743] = 0.98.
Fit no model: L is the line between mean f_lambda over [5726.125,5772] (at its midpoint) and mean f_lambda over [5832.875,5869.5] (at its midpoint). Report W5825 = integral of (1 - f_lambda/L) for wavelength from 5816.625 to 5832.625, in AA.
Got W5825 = 0.2 AA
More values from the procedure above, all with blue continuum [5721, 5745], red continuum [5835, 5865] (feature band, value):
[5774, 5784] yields 0.2 AA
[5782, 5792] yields 0.2 AA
